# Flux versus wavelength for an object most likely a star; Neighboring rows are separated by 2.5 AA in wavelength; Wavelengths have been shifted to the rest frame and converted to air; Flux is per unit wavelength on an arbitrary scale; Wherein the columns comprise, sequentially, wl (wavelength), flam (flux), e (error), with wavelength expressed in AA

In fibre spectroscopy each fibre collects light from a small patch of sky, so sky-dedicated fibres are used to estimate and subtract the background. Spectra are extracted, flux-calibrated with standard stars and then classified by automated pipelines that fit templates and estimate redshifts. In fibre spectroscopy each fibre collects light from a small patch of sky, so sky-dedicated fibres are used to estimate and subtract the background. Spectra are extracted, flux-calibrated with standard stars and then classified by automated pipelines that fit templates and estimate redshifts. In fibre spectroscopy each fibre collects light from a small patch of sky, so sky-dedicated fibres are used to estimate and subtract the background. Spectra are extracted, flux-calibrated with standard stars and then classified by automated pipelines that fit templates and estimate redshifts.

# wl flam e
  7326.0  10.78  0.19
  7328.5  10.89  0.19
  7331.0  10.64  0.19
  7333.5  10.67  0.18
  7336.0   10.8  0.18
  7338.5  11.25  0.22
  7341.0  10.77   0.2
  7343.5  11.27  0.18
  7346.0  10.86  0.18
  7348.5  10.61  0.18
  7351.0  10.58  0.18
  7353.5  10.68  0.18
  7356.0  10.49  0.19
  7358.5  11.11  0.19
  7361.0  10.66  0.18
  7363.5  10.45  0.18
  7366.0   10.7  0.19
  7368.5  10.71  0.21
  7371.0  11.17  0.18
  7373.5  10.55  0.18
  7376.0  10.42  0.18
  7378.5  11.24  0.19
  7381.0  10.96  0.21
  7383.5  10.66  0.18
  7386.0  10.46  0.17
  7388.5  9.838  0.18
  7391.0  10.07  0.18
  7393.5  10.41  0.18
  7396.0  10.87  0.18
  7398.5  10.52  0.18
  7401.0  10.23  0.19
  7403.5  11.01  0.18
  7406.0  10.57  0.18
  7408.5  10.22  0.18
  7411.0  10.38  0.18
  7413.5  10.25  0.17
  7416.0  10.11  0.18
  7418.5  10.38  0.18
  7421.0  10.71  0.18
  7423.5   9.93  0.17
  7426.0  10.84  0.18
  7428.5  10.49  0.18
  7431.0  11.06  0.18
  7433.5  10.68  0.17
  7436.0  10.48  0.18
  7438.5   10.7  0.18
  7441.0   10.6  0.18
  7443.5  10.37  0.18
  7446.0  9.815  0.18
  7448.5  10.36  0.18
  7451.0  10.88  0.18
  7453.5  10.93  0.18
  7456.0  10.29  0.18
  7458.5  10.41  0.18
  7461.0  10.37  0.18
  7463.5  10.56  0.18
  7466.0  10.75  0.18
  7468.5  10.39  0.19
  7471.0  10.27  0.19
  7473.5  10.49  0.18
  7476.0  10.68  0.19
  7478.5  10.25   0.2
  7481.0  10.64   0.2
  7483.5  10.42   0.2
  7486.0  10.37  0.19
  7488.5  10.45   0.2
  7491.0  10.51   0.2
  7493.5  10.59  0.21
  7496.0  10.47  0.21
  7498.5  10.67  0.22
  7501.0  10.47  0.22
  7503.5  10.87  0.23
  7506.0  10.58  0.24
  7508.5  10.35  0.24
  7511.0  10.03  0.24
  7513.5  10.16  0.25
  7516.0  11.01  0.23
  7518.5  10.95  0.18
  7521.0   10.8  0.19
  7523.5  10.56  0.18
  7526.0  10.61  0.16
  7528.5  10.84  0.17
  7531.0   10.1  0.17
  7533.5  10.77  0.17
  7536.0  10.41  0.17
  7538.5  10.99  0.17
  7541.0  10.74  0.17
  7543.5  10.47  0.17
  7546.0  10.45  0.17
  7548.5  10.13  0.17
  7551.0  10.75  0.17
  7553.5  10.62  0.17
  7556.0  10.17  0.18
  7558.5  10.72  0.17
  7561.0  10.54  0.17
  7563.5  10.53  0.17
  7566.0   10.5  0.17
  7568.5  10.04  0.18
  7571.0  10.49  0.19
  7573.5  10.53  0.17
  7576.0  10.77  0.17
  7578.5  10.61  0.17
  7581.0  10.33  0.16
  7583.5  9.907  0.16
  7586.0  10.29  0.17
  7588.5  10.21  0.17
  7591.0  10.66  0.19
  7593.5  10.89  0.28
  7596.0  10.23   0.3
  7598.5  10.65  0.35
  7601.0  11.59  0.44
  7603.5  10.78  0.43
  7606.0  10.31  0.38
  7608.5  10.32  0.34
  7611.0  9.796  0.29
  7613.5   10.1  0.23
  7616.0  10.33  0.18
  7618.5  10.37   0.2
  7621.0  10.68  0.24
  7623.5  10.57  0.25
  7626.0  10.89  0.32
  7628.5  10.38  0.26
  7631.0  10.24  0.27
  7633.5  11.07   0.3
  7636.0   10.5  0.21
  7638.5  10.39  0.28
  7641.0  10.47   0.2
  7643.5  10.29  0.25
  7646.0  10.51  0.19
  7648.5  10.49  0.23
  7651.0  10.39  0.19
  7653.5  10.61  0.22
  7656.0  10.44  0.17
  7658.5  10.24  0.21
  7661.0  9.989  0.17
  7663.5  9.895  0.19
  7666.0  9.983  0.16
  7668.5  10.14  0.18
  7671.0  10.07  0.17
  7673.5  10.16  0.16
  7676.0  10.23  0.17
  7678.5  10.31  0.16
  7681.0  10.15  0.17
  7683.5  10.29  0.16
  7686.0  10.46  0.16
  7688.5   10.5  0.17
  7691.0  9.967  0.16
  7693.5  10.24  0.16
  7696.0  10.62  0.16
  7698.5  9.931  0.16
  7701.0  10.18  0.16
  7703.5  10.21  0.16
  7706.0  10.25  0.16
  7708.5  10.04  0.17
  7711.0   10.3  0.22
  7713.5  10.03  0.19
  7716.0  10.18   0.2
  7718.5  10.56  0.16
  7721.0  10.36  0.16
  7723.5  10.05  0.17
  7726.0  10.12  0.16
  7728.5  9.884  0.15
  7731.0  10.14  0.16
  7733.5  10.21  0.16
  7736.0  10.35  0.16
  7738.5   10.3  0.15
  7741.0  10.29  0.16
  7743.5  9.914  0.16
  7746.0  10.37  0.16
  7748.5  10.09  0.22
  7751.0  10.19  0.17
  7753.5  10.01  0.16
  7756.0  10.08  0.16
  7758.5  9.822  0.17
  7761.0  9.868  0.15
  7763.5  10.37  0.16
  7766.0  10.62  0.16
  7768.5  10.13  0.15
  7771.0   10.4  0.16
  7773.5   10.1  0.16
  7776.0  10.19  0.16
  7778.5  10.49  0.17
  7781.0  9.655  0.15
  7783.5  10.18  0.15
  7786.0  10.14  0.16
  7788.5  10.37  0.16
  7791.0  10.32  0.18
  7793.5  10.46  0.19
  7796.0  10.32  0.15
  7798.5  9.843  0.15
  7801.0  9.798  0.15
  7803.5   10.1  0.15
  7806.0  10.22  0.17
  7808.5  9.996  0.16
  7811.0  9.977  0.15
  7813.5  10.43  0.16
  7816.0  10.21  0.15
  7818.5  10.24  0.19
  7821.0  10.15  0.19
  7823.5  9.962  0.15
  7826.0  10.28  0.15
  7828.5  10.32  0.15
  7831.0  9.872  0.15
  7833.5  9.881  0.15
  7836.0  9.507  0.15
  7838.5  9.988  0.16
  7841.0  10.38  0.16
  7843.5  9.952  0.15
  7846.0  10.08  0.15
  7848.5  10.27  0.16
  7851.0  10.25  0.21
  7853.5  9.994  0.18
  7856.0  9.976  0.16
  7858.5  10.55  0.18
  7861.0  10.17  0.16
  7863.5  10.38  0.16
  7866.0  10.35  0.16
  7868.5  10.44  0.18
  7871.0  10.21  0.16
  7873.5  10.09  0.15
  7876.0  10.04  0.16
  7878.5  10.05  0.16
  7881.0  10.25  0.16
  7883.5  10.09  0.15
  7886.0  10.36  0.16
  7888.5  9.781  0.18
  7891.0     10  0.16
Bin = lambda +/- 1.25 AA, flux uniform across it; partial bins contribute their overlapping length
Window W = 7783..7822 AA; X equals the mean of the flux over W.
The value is 10.2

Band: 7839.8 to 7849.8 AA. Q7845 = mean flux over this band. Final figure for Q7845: 10.2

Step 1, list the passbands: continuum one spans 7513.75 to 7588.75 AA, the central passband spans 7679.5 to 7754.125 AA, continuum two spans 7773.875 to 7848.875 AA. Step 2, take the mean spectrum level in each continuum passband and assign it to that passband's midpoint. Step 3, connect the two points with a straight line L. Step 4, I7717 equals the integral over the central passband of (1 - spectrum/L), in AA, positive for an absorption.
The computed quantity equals 0.4 AA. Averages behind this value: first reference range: 10.5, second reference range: 10.1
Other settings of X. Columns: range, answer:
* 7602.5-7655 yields 10.5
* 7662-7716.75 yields 10.2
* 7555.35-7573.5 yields 10.4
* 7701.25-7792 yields 10.2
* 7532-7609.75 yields 10.5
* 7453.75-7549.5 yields 10.5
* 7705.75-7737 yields 10.2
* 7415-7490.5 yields 10.5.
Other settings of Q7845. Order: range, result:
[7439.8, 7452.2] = 10.4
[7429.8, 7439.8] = 10.7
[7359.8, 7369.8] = 10.6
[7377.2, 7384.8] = 10.9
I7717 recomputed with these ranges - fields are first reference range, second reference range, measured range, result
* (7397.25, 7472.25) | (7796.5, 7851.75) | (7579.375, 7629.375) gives -0.76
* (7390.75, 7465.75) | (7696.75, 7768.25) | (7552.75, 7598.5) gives -0.50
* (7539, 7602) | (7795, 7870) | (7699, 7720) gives 0.20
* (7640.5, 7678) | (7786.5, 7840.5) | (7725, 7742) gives 0.00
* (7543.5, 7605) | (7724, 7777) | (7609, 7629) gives 0.07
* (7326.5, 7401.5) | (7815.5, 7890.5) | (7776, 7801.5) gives 0.09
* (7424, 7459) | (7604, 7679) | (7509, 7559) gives -0.49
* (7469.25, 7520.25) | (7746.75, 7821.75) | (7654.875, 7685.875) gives 0.39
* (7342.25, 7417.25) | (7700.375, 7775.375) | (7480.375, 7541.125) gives -0.72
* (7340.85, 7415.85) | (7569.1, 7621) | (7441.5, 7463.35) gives 0.25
